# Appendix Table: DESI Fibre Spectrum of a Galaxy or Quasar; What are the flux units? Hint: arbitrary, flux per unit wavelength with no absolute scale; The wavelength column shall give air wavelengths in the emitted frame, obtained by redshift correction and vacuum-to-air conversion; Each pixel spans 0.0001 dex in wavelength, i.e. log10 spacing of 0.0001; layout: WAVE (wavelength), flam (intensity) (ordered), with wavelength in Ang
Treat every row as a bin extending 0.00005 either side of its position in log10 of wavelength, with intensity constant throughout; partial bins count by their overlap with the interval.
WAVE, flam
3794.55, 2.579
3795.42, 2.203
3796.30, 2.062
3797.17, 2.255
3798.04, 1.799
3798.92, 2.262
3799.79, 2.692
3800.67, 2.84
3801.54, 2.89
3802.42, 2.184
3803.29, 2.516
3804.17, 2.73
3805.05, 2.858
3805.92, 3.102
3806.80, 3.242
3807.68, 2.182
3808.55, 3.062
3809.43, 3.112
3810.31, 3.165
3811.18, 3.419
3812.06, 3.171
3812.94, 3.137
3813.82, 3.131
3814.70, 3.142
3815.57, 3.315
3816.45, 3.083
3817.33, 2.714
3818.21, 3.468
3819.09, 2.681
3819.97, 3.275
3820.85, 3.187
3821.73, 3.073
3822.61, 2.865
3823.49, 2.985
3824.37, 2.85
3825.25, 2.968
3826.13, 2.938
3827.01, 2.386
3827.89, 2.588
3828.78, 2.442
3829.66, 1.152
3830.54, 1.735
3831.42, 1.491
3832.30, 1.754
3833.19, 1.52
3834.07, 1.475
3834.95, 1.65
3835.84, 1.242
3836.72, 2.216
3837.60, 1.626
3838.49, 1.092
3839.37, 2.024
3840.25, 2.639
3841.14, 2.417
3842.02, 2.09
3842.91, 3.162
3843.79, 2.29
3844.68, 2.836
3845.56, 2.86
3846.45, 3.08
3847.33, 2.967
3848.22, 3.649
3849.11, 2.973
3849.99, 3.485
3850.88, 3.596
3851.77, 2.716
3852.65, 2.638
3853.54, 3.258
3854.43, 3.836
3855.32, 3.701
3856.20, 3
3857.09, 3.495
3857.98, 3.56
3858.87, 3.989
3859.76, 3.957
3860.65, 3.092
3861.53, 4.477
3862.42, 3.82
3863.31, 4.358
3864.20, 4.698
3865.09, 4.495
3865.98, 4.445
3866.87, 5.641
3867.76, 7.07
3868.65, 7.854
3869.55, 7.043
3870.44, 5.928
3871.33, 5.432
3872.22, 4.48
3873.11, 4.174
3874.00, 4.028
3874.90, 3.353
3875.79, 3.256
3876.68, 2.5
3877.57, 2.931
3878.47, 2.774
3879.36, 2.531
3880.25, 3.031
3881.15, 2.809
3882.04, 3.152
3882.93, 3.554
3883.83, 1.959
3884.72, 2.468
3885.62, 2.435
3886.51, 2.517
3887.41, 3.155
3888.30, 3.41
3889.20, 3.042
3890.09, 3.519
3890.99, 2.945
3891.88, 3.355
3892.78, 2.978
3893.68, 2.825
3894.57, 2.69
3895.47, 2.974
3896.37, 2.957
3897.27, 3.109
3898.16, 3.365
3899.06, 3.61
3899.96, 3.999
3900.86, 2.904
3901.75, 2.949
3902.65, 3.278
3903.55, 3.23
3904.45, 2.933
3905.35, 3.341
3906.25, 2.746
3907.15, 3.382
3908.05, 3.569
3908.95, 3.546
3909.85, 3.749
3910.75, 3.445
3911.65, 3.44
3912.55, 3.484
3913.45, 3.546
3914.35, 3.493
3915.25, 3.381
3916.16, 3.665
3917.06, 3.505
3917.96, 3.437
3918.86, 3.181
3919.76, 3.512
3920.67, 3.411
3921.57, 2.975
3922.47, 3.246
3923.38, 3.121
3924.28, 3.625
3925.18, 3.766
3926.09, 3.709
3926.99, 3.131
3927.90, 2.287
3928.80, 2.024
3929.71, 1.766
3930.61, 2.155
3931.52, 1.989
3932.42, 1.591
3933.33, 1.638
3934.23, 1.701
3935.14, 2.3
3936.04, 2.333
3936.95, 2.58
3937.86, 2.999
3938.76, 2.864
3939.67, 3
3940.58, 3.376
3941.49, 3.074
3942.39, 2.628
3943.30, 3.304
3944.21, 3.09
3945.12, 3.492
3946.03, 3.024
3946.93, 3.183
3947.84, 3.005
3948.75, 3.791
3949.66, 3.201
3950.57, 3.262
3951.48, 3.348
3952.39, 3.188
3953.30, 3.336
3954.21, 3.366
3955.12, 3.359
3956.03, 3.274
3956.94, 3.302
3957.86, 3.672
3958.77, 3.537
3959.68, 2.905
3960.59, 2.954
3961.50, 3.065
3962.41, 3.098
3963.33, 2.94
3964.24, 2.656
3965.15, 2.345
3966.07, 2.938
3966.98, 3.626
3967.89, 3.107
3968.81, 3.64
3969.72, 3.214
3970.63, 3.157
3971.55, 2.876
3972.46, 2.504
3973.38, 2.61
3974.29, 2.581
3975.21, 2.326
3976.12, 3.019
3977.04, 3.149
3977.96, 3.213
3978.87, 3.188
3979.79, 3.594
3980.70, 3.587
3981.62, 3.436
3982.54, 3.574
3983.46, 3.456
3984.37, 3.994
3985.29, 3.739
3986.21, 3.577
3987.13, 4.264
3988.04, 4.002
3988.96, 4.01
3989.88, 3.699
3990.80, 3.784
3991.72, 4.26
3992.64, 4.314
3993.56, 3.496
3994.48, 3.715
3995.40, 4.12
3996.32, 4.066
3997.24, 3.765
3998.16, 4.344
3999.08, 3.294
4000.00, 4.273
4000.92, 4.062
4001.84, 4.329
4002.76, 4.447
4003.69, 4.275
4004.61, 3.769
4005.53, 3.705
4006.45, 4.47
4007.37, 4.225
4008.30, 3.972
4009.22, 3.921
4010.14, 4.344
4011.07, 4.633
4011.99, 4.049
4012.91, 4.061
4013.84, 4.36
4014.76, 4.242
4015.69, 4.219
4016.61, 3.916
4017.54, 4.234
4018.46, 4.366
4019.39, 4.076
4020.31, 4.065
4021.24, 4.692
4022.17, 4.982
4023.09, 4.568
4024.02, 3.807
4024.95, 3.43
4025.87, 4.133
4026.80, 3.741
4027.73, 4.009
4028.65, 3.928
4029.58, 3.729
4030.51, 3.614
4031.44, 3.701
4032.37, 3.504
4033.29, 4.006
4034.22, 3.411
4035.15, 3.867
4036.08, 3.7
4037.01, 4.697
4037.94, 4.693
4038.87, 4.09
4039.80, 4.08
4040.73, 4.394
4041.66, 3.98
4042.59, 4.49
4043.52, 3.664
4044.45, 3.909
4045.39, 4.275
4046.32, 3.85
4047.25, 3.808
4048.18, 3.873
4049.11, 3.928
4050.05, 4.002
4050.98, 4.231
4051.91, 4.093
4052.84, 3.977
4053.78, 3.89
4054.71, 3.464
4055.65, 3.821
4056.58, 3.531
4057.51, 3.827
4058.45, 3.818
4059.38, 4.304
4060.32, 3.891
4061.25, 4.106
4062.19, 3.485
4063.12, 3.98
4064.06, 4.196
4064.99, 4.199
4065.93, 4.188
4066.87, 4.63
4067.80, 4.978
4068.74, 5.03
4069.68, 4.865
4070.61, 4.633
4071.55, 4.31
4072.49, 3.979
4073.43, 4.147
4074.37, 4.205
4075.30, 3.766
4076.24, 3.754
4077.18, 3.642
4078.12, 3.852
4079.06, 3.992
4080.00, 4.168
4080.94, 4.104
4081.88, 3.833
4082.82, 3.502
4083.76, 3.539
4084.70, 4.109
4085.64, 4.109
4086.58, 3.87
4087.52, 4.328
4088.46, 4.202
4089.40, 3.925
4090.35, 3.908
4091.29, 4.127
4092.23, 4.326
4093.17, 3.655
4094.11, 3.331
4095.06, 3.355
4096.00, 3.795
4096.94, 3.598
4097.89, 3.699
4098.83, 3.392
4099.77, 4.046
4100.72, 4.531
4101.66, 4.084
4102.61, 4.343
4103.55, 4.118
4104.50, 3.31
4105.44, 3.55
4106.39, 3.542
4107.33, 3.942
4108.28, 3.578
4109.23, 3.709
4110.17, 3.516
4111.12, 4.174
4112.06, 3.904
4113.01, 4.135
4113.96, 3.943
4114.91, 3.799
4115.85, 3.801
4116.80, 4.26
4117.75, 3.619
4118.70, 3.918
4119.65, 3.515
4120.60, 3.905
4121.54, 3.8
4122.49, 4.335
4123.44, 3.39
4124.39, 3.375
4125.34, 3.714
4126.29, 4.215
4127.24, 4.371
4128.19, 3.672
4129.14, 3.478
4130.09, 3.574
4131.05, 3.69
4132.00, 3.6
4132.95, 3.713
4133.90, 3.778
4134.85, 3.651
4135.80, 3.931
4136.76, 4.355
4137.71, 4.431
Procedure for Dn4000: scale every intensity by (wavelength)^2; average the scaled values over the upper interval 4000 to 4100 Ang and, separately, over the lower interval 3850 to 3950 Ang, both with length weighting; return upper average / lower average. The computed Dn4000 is 1.30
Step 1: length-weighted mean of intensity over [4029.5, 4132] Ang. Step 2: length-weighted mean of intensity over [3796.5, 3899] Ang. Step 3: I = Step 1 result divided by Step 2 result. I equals 1.3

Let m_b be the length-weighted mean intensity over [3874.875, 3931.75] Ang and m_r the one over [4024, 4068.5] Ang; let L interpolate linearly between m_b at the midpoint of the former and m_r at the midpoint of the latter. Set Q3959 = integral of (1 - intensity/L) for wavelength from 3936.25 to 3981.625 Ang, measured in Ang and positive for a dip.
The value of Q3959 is 4.3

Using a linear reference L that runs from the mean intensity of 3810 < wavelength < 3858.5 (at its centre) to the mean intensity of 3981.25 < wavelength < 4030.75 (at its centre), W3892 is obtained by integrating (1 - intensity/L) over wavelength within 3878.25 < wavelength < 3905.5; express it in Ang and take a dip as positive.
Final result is 1.15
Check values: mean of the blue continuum 2.71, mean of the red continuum 4.03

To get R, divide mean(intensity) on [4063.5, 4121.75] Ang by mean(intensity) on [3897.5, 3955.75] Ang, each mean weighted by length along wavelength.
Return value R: 1.3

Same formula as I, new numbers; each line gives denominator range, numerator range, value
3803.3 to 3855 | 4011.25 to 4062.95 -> 1.49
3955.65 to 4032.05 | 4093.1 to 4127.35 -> 1.03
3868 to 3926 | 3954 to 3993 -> 0.96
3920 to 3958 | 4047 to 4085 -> 1.38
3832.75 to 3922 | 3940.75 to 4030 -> 1.09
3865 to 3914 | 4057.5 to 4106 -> 1.12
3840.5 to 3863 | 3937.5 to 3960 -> 1.00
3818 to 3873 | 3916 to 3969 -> 0.92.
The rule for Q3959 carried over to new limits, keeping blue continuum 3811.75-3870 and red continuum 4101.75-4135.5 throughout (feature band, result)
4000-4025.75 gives -4.6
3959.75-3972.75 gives 1.6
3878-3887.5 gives 1.5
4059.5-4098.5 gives -3.4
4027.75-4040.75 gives -1.2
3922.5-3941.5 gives 4.2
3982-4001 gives -2.1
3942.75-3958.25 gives 0.5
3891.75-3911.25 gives 0.4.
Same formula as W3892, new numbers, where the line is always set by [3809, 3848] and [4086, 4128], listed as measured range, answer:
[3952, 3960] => -0.45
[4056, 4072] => -2.48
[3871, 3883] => -2.68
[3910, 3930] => -1.80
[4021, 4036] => -1.86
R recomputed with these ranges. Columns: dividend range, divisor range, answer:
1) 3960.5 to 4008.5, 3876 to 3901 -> 1.19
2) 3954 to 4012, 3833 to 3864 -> 1.23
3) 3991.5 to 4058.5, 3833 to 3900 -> 1.21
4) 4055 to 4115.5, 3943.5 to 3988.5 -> 1.23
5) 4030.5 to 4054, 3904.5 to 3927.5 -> 1.17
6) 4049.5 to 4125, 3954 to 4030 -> 1.07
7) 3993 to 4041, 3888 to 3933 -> 1.30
